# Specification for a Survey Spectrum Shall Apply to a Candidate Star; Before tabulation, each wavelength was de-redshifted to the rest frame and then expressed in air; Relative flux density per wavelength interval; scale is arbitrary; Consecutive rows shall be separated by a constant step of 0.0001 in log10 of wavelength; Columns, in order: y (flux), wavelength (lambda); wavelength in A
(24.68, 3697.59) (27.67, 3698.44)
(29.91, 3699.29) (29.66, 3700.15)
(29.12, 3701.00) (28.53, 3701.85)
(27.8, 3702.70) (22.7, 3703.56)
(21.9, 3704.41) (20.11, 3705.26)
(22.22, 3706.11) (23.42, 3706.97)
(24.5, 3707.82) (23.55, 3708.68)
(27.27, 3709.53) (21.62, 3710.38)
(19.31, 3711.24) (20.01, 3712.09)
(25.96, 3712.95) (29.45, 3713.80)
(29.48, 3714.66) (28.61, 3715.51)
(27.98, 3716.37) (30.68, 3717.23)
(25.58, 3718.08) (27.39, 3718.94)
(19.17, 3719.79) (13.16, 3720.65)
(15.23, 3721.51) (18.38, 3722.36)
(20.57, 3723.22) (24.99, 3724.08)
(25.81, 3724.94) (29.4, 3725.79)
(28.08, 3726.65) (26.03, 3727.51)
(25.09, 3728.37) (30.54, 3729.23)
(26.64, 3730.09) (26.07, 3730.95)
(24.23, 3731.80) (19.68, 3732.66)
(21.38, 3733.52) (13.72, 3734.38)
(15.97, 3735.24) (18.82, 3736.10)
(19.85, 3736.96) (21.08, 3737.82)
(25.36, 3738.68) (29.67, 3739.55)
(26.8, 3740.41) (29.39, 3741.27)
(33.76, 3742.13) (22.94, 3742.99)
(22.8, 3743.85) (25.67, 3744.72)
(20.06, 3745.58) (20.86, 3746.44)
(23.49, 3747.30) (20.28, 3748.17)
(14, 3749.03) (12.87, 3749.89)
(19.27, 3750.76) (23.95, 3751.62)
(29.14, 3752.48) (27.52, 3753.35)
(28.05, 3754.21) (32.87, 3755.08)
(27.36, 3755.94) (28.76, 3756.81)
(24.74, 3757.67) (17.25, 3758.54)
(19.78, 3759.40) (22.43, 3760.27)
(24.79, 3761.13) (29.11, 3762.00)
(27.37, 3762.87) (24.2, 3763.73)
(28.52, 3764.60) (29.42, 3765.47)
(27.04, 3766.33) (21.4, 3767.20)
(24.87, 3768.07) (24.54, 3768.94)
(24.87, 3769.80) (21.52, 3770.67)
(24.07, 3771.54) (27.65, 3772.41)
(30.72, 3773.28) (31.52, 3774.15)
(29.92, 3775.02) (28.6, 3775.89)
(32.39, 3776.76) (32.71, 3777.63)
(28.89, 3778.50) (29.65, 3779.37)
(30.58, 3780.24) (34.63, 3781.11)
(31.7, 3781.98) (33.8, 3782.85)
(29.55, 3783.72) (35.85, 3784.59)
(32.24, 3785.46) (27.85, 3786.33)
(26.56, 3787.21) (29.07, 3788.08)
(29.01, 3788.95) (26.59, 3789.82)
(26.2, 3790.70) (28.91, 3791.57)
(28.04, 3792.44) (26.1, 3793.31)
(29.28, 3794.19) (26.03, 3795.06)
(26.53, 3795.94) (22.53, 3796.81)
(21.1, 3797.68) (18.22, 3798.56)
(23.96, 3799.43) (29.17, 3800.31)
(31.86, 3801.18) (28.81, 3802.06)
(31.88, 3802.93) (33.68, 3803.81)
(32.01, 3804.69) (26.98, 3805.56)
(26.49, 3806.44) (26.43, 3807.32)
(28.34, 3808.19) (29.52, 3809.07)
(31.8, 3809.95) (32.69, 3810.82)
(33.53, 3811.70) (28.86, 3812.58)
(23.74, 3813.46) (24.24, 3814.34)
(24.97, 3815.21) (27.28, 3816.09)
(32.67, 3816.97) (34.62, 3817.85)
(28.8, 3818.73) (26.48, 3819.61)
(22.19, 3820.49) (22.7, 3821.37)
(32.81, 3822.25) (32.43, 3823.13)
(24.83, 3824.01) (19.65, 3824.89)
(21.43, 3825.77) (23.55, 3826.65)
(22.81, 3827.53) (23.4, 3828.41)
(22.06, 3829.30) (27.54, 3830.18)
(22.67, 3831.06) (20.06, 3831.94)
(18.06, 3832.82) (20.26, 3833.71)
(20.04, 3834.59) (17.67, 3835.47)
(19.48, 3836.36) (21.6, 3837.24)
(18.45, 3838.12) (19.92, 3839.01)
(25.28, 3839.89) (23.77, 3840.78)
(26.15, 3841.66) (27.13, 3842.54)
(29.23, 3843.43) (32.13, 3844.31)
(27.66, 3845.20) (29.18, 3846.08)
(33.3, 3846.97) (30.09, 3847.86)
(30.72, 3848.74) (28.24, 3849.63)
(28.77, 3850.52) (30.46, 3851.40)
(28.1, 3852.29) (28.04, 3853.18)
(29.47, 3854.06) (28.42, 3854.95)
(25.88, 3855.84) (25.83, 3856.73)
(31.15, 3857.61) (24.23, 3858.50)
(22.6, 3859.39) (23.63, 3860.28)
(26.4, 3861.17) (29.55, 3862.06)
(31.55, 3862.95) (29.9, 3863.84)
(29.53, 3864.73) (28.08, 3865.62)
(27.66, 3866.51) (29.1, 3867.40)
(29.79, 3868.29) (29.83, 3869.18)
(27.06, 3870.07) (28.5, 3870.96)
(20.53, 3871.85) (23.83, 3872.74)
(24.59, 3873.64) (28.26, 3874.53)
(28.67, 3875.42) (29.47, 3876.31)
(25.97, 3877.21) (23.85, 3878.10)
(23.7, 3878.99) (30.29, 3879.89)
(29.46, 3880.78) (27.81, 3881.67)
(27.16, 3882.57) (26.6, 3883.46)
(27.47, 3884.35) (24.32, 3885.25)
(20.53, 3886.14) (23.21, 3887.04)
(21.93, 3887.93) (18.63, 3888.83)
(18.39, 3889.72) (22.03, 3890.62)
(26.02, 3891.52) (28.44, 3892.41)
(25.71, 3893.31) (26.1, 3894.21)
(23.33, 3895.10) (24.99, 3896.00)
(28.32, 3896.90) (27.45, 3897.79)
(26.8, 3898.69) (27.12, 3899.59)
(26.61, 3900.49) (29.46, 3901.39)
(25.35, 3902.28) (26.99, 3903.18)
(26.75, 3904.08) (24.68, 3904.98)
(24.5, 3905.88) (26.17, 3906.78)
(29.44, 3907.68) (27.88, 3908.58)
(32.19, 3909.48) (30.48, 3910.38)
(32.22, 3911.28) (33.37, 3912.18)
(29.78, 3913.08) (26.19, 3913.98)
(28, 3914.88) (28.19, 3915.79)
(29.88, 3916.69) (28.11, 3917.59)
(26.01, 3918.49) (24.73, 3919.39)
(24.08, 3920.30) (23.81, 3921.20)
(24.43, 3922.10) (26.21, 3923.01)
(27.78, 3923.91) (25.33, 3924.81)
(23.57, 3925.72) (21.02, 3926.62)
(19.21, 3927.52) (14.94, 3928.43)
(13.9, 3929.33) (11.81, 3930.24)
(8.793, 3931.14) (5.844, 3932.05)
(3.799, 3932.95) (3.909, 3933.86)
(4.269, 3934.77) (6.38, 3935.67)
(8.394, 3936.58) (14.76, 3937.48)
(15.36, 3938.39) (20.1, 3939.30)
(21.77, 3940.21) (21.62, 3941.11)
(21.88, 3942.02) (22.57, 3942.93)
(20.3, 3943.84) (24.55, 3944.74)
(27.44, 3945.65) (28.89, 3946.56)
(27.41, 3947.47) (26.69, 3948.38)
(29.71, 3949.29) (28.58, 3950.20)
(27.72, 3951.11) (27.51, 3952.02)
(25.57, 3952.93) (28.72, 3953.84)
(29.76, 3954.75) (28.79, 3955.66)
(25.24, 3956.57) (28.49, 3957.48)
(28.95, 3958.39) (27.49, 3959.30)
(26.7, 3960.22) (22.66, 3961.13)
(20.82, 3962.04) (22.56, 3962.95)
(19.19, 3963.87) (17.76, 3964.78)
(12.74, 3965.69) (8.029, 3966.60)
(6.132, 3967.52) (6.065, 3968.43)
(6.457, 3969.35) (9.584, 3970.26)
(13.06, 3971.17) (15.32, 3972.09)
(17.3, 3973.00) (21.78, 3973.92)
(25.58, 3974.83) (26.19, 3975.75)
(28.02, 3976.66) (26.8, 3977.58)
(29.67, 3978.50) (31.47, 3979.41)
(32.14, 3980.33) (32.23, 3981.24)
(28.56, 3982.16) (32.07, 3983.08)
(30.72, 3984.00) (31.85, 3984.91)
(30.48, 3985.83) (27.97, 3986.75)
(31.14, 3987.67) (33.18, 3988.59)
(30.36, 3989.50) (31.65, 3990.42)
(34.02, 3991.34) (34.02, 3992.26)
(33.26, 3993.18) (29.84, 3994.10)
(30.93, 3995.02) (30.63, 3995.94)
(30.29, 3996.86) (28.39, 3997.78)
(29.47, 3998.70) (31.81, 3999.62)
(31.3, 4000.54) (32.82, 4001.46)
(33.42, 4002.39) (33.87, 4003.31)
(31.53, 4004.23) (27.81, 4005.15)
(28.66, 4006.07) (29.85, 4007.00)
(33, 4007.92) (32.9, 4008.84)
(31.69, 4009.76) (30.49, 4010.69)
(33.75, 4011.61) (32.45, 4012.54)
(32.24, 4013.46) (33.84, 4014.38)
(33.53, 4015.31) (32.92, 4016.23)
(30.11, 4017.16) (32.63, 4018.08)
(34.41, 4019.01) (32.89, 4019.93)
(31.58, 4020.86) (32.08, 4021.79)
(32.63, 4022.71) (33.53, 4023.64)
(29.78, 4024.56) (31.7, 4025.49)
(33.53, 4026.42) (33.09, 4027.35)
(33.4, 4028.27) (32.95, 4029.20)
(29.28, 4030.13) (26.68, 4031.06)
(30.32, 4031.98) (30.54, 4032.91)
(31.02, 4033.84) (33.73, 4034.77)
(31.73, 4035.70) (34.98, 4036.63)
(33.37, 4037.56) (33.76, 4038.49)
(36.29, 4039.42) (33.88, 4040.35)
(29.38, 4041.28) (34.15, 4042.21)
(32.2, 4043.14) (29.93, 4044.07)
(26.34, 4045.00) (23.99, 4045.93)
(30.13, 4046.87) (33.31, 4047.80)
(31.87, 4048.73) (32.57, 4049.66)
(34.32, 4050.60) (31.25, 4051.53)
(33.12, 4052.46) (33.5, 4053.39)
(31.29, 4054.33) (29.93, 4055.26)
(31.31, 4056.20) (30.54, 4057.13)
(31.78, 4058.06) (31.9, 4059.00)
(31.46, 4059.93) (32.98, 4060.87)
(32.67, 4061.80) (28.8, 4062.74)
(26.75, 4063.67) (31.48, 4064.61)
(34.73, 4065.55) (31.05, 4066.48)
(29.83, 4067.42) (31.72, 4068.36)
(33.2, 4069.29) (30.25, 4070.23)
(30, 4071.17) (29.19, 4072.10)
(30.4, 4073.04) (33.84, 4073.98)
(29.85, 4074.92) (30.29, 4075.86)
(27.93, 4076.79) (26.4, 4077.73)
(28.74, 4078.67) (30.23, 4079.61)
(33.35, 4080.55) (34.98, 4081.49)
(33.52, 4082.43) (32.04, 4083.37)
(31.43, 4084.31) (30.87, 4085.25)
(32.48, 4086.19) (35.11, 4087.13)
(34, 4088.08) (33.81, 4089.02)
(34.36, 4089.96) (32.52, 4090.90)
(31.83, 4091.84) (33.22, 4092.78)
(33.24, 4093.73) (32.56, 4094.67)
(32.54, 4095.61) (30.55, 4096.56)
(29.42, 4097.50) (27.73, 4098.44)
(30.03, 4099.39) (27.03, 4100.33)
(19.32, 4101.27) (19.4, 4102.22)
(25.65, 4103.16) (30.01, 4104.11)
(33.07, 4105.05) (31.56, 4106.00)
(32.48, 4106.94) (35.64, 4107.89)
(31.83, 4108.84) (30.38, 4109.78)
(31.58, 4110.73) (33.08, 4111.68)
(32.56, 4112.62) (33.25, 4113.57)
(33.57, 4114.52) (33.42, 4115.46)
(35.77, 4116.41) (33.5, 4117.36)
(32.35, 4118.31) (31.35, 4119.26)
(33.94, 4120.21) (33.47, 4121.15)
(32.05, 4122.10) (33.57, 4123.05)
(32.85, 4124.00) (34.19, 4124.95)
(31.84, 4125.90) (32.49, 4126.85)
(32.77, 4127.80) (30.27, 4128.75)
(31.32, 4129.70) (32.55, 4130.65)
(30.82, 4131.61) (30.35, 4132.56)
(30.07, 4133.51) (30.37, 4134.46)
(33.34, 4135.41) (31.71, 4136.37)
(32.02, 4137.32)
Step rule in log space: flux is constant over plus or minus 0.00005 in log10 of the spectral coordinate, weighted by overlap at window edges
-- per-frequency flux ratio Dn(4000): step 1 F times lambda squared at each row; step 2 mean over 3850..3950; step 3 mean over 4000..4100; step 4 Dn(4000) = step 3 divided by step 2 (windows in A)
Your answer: 1.4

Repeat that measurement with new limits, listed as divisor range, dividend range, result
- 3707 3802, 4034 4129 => 1.46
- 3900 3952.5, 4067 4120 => 1.49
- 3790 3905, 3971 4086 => 1.28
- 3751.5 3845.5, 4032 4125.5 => 1.36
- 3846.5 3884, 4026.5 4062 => 1.25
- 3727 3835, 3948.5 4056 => 1.24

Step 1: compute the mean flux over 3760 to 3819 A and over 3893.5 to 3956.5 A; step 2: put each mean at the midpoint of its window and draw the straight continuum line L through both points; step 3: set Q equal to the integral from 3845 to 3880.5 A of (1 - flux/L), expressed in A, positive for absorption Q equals -2.96 A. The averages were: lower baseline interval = 28.2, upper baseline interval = 23.5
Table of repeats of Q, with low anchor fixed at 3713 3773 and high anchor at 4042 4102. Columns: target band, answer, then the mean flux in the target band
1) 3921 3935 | 5.9 A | 16.2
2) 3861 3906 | 1.3 A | 26.3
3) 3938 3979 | 9.3 A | 22.2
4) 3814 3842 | 2.2 A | 24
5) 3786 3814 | -2.7 A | 27.8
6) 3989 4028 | -2.8 A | 31.9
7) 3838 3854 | -0.9 A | 27.8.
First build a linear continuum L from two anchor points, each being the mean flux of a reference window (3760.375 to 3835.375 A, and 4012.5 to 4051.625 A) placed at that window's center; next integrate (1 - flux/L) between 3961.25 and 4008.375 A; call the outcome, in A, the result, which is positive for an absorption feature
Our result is 7.5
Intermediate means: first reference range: 27.2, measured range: 26.1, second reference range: 32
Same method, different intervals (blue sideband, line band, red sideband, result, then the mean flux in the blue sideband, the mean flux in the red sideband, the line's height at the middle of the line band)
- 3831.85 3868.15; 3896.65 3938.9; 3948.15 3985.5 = 4.13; 26.4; 23.5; 24.7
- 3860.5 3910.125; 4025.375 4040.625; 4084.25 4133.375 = -1.26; 26.5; 31.6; 29.9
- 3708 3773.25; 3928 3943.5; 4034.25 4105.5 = 8.38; 24.2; 31.1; 28.3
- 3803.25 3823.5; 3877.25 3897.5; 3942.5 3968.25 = 0.95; 28.8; 23.8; 26.2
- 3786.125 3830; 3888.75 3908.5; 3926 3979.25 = -2.94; 27.2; 19.7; 22.5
